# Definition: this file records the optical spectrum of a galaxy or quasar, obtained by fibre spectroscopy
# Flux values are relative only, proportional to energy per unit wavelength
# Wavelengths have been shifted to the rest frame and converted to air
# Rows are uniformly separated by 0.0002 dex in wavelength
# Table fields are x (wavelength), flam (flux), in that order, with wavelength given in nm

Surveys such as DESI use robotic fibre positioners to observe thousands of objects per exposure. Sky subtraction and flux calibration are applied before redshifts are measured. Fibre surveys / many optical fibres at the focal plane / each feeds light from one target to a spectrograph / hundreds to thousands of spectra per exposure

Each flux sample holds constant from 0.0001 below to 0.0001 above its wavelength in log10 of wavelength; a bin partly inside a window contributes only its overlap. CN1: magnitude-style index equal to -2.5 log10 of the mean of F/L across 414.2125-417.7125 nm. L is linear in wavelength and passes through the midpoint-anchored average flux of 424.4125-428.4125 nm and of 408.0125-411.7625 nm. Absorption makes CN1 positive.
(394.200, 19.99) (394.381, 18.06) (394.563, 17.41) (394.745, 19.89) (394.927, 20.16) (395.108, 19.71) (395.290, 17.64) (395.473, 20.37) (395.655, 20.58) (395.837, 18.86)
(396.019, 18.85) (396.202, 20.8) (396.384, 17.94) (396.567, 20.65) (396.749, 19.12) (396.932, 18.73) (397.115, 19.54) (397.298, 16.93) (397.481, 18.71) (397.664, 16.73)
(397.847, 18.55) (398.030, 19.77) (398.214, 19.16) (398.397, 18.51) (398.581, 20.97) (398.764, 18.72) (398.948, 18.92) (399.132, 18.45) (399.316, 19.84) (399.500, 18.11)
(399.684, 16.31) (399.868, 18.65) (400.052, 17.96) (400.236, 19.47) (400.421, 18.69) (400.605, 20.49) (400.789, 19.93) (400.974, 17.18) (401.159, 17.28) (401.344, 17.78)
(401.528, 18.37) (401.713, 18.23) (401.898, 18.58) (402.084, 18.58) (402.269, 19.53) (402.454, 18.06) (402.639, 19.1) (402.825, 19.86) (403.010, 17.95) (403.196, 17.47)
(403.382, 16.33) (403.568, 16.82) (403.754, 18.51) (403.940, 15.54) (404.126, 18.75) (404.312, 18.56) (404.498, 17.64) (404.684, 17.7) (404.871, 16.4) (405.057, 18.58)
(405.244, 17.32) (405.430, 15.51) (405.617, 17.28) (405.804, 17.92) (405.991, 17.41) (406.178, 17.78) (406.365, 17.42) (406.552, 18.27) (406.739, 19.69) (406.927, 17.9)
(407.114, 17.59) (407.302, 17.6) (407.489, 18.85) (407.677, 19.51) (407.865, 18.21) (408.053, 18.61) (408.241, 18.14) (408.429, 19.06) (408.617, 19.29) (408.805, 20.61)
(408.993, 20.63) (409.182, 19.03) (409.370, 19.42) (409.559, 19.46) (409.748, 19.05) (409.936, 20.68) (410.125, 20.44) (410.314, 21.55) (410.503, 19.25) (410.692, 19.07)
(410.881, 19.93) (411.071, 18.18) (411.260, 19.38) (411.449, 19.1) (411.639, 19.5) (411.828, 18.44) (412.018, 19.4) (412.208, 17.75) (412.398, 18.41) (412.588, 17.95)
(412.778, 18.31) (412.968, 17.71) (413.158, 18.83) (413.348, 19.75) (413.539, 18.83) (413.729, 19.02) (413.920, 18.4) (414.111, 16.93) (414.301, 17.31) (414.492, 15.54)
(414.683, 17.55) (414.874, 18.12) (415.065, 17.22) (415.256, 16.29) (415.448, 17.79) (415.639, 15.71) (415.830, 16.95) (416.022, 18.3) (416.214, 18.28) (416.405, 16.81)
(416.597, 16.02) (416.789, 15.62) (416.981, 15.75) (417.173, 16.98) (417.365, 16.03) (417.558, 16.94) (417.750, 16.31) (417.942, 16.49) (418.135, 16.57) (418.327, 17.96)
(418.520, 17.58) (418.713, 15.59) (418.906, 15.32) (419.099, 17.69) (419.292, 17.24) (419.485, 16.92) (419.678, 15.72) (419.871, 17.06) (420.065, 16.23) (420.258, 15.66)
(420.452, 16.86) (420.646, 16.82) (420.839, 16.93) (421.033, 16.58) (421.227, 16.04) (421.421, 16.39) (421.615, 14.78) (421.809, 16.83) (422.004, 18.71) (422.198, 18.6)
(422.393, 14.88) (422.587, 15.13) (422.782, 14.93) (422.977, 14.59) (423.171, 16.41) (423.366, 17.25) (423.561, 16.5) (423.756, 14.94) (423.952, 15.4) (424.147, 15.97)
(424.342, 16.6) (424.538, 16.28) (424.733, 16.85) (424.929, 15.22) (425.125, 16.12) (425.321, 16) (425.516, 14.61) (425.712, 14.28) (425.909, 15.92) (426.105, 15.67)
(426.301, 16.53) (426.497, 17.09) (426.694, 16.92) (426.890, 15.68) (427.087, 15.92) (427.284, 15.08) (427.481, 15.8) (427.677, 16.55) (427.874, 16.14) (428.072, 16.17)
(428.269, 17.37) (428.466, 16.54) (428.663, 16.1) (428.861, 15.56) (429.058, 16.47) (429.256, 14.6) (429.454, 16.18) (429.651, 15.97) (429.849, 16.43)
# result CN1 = 0.09 mag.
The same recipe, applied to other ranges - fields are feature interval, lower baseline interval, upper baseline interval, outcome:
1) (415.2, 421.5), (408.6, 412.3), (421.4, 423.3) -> 0.04 mag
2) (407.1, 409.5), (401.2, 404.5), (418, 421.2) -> -0.08 mag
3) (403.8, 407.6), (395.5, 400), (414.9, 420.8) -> 0.02 mag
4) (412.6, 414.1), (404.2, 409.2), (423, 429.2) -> -0.06 mag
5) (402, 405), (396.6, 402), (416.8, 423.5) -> 0.02 mag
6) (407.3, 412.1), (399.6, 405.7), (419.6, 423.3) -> -0.12 mag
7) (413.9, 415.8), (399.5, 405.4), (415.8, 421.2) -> 0.00 mag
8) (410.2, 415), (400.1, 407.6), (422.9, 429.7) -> -0.08 mag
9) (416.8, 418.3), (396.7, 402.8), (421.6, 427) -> 0.02 mag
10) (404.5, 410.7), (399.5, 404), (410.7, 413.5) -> -0.01 mag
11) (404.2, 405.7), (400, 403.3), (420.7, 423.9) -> 0.05 mag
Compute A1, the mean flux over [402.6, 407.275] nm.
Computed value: 17.7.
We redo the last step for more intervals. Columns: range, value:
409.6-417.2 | 18.2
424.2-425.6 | 16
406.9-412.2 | 19.2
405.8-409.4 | 18.7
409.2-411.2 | 19.7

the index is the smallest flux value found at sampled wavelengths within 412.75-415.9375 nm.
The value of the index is 15.54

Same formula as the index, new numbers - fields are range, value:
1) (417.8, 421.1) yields 15.32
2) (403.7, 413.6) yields 15.51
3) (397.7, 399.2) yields 18.45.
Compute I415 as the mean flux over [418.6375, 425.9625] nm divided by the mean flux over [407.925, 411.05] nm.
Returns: 0.8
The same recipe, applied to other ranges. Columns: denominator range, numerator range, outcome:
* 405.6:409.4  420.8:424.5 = 0.87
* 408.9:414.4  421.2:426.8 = 0.84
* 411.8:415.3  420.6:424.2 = 0.90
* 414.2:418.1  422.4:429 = 0.95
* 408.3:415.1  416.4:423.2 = 0.87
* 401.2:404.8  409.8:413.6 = 1.06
